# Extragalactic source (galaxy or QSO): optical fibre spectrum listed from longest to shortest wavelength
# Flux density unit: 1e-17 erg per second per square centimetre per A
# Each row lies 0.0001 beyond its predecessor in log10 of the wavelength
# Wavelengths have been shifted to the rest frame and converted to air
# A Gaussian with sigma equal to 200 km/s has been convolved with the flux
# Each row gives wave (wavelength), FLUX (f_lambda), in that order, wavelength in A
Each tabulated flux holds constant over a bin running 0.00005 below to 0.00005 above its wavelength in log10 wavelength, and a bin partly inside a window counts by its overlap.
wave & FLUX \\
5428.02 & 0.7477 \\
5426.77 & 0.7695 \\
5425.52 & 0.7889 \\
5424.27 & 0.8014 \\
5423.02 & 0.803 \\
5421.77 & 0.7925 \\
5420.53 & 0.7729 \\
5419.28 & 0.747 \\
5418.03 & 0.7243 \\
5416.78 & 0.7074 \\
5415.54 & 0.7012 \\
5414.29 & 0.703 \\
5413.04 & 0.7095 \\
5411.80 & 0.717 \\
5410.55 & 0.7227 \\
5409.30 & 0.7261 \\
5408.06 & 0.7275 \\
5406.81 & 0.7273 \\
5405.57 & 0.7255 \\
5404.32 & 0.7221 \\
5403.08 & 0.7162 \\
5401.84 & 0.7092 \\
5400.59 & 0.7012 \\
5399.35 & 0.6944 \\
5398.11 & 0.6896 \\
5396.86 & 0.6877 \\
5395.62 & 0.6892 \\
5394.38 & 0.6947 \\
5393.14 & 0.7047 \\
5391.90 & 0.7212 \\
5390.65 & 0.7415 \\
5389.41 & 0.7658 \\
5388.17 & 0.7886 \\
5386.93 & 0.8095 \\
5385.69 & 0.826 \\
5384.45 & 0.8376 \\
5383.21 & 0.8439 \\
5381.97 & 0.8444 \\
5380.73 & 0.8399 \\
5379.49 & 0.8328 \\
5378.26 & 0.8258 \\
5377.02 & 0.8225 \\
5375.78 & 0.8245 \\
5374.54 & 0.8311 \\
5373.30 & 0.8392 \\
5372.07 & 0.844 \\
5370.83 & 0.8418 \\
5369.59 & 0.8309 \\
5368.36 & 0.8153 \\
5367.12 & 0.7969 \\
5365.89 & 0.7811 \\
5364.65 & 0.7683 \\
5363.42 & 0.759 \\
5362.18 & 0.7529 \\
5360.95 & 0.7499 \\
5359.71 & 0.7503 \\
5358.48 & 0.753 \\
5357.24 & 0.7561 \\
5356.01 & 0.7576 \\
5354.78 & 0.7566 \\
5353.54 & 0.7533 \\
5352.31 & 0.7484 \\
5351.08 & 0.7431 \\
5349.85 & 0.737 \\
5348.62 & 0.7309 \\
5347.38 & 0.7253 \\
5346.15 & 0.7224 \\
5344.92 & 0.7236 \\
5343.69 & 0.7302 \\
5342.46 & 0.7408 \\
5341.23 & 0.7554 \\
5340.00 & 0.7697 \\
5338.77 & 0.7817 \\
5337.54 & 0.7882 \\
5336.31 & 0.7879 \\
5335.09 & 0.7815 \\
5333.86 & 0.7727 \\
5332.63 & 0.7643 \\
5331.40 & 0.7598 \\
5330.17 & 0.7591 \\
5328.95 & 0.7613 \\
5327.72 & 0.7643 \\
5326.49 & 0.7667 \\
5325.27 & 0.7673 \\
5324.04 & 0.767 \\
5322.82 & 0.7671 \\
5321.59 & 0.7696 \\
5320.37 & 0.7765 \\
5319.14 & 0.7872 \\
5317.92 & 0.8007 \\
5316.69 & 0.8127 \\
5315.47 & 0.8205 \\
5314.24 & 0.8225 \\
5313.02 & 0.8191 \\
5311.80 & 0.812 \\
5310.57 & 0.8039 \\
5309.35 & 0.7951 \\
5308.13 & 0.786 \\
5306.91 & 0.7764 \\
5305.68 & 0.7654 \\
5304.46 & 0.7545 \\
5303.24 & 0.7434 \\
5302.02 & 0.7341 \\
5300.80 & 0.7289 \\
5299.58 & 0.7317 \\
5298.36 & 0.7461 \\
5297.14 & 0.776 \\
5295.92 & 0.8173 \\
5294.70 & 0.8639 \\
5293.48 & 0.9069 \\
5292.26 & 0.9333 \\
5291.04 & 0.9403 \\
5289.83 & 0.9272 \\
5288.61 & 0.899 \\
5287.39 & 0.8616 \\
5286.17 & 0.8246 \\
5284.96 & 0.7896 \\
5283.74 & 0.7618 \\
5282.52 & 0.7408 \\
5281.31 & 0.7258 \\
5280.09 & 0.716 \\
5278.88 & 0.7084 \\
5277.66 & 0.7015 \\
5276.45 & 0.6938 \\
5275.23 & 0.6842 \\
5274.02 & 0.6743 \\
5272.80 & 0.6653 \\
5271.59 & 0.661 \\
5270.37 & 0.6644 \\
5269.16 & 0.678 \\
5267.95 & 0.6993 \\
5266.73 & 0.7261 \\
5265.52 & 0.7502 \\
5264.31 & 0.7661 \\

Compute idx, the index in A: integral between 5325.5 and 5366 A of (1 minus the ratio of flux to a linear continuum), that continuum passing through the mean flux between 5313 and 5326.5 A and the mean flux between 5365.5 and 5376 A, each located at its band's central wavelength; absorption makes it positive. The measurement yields 2.6 A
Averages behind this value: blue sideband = 0.79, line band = 0.756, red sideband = 0.824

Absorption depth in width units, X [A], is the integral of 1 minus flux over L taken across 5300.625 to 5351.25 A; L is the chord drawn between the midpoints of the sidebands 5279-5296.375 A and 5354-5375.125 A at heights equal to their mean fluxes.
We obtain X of 2.57 A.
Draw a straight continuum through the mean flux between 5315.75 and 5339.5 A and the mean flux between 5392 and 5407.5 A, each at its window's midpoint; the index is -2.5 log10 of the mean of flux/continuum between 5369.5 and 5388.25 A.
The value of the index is -0.15 mag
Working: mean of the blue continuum 0.776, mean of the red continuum 0.706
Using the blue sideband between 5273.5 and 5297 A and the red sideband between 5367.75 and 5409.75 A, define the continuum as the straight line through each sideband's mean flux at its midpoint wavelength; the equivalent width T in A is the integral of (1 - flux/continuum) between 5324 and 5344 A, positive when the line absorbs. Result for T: 0.5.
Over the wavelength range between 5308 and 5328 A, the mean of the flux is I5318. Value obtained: 0.791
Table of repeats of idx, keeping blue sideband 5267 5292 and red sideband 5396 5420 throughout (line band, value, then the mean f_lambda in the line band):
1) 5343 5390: -3.9 A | 0.786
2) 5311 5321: -0.9 A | 0.806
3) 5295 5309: -0.3 A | 0.763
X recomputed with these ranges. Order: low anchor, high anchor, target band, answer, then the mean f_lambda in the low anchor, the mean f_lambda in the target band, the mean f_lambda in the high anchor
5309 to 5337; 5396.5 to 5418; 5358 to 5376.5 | -1.25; 0.784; 0.796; 0.712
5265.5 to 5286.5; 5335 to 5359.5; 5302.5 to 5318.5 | -1.34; 0.712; 0.793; 0.752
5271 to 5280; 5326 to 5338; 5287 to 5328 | -4.00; 0.686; 0.804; 0.77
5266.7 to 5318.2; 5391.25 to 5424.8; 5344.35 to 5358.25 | 0.13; 0.775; 0.741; 0.723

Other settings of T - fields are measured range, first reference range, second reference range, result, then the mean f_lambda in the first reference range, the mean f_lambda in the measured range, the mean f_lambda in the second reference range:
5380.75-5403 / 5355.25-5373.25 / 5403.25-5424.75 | 0.20 A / 0.785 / 0.751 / 0.736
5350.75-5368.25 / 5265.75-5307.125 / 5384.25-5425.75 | -0.31 A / 0.765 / 0.761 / 0.737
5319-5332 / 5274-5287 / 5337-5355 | -0.43 A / 0.734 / 0.767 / 0.746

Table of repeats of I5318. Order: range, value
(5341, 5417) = 0.758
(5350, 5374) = 0.778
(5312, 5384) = 0.781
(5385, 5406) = 0.729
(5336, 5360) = 0.75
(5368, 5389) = 0.829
